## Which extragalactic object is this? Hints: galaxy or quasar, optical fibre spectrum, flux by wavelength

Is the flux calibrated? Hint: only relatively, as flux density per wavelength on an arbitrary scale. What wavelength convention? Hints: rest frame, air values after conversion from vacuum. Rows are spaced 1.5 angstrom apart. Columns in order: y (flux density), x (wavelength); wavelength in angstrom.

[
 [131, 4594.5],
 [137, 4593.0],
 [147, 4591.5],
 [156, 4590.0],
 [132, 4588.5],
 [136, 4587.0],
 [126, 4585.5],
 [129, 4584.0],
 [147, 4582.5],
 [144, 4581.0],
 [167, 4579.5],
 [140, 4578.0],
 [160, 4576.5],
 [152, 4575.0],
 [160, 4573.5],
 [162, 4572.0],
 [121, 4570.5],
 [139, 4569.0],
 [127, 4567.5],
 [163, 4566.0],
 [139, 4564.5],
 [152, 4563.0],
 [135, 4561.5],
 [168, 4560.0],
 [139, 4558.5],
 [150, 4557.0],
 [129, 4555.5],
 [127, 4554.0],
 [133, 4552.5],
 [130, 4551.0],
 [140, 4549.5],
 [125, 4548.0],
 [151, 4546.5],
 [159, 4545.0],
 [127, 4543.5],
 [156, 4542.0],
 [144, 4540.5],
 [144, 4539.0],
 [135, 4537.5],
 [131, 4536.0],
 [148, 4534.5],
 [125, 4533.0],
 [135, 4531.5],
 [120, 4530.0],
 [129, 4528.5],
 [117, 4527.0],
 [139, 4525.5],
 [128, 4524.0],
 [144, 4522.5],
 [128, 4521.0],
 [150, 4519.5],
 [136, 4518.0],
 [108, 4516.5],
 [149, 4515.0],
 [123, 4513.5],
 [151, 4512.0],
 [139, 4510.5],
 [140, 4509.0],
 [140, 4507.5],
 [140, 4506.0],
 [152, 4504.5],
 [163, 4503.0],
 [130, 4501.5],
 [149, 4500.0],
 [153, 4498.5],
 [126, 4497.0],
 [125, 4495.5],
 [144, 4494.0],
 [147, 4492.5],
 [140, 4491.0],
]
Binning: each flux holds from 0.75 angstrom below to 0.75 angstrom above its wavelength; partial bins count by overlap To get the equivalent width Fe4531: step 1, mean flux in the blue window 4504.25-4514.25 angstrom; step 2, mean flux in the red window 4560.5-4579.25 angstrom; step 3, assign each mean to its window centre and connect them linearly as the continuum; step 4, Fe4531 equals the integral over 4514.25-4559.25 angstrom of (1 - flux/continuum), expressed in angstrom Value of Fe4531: 2.3 angstrom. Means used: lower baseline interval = 140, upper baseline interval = 147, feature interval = 136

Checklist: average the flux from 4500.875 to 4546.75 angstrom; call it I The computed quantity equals 138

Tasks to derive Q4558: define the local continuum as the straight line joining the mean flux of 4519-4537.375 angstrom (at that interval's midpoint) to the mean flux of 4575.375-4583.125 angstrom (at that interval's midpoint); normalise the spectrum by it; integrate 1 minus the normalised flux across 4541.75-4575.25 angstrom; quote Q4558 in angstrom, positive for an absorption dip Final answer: 0.3 angstrom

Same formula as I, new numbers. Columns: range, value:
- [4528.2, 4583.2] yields 142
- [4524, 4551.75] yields 136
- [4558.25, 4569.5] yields 146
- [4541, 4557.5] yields 139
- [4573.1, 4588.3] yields 145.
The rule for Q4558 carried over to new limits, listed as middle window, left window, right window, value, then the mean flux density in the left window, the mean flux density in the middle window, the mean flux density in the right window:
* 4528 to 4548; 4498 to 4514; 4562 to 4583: 1.0 angstrom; 144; 138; 148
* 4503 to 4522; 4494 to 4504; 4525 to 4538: -0.3 angstrom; 142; 139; 131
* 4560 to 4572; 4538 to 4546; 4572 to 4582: 0.7 angstrom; 146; 143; 154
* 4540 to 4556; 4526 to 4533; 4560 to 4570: -0.4 angstrom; 126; 138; 144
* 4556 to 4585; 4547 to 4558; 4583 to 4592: -2.3 angstrom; 134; 147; 138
